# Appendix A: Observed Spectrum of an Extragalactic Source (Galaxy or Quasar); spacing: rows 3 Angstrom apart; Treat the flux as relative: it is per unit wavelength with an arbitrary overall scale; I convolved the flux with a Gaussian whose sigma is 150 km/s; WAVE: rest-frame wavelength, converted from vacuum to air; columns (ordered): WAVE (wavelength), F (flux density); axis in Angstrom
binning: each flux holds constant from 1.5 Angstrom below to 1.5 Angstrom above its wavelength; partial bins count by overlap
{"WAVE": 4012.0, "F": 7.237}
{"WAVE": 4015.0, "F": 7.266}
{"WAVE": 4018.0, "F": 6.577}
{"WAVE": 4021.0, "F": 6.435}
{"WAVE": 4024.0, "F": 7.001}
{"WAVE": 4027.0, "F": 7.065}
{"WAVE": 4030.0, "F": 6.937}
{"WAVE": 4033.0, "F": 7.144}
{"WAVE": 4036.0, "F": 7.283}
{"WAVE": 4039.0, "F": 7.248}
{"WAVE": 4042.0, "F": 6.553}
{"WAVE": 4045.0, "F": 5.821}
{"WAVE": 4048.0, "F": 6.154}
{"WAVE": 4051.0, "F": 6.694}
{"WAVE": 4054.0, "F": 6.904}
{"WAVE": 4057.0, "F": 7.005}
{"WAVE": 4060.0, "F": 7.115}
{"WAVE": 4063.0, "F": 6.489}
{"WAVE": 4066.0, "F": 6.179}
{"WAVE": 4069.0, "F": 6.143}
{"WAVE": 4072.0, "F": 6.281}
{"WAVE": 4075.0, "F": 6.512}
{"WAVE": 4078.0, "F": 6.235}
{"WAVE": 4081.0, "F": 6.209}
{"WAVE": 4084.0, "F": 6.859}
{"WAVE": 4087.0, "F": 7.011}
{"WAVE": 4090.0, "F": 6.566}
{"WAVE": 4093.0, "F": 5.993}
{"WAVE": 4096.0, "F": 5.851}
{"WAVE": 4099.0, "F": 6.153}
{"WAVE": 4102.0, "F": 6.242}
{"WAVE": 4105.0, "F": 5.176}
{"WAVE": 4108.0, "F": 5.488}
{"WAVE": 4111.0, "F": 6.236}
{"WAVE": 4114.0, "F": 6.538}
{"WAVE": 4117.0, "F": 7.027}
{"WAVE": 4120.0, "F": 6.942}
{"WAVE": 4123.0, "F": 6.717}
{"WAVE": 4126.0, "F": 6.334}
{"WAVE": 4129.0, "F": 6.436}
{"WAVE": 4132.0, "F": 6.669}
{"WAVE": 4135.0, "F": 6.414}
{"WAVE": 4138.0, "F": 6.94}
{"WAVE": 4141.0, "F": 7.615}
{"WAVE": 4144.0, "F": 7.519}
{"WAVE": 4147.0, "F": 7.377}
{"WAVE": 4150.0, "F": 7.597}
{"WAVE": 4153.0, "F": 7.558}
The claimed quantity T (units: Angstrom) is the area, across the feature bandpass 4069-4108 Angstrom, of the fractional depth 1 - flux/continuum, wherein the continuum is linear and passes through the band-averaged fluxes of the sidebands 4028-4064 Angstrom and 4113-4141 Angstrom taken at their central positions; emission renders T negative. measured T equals 3.1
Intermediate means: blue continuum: 6.79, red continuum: 6.72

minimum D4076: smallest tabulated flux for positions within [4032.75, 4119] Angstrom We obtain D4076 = 5.176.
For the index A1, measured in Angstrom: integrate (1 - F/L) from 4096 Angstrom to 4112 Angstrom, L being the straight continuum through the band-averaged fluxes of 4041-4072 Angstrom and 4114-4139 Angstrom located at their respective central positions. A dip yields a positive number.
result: 1.86 Angstrom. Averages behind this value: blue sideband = 6.49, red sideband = 6.67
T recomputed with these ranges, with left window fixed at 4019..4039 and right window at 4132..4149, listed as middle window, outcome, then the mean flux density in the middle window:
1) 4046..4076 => 2.1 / 6.54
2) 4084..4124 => 4.4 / 6.32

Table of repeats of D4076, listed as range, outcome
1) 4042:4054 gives 5.821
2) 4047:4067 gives 6.154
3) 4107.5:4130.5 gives 5.488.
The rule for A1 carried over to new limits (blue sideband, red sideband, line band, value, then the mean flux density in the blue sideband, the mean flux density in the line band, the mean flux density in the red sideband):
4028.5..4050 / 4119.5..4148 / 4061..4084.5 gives 1.5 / 6.73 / 6.36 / 6.89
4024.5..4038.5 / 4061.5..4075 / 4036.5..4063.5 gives 0.0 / 7.11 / 6.69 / 6.3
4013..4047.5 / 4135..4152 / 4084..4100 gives 1.6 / 6.83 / 6.37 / 7.33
